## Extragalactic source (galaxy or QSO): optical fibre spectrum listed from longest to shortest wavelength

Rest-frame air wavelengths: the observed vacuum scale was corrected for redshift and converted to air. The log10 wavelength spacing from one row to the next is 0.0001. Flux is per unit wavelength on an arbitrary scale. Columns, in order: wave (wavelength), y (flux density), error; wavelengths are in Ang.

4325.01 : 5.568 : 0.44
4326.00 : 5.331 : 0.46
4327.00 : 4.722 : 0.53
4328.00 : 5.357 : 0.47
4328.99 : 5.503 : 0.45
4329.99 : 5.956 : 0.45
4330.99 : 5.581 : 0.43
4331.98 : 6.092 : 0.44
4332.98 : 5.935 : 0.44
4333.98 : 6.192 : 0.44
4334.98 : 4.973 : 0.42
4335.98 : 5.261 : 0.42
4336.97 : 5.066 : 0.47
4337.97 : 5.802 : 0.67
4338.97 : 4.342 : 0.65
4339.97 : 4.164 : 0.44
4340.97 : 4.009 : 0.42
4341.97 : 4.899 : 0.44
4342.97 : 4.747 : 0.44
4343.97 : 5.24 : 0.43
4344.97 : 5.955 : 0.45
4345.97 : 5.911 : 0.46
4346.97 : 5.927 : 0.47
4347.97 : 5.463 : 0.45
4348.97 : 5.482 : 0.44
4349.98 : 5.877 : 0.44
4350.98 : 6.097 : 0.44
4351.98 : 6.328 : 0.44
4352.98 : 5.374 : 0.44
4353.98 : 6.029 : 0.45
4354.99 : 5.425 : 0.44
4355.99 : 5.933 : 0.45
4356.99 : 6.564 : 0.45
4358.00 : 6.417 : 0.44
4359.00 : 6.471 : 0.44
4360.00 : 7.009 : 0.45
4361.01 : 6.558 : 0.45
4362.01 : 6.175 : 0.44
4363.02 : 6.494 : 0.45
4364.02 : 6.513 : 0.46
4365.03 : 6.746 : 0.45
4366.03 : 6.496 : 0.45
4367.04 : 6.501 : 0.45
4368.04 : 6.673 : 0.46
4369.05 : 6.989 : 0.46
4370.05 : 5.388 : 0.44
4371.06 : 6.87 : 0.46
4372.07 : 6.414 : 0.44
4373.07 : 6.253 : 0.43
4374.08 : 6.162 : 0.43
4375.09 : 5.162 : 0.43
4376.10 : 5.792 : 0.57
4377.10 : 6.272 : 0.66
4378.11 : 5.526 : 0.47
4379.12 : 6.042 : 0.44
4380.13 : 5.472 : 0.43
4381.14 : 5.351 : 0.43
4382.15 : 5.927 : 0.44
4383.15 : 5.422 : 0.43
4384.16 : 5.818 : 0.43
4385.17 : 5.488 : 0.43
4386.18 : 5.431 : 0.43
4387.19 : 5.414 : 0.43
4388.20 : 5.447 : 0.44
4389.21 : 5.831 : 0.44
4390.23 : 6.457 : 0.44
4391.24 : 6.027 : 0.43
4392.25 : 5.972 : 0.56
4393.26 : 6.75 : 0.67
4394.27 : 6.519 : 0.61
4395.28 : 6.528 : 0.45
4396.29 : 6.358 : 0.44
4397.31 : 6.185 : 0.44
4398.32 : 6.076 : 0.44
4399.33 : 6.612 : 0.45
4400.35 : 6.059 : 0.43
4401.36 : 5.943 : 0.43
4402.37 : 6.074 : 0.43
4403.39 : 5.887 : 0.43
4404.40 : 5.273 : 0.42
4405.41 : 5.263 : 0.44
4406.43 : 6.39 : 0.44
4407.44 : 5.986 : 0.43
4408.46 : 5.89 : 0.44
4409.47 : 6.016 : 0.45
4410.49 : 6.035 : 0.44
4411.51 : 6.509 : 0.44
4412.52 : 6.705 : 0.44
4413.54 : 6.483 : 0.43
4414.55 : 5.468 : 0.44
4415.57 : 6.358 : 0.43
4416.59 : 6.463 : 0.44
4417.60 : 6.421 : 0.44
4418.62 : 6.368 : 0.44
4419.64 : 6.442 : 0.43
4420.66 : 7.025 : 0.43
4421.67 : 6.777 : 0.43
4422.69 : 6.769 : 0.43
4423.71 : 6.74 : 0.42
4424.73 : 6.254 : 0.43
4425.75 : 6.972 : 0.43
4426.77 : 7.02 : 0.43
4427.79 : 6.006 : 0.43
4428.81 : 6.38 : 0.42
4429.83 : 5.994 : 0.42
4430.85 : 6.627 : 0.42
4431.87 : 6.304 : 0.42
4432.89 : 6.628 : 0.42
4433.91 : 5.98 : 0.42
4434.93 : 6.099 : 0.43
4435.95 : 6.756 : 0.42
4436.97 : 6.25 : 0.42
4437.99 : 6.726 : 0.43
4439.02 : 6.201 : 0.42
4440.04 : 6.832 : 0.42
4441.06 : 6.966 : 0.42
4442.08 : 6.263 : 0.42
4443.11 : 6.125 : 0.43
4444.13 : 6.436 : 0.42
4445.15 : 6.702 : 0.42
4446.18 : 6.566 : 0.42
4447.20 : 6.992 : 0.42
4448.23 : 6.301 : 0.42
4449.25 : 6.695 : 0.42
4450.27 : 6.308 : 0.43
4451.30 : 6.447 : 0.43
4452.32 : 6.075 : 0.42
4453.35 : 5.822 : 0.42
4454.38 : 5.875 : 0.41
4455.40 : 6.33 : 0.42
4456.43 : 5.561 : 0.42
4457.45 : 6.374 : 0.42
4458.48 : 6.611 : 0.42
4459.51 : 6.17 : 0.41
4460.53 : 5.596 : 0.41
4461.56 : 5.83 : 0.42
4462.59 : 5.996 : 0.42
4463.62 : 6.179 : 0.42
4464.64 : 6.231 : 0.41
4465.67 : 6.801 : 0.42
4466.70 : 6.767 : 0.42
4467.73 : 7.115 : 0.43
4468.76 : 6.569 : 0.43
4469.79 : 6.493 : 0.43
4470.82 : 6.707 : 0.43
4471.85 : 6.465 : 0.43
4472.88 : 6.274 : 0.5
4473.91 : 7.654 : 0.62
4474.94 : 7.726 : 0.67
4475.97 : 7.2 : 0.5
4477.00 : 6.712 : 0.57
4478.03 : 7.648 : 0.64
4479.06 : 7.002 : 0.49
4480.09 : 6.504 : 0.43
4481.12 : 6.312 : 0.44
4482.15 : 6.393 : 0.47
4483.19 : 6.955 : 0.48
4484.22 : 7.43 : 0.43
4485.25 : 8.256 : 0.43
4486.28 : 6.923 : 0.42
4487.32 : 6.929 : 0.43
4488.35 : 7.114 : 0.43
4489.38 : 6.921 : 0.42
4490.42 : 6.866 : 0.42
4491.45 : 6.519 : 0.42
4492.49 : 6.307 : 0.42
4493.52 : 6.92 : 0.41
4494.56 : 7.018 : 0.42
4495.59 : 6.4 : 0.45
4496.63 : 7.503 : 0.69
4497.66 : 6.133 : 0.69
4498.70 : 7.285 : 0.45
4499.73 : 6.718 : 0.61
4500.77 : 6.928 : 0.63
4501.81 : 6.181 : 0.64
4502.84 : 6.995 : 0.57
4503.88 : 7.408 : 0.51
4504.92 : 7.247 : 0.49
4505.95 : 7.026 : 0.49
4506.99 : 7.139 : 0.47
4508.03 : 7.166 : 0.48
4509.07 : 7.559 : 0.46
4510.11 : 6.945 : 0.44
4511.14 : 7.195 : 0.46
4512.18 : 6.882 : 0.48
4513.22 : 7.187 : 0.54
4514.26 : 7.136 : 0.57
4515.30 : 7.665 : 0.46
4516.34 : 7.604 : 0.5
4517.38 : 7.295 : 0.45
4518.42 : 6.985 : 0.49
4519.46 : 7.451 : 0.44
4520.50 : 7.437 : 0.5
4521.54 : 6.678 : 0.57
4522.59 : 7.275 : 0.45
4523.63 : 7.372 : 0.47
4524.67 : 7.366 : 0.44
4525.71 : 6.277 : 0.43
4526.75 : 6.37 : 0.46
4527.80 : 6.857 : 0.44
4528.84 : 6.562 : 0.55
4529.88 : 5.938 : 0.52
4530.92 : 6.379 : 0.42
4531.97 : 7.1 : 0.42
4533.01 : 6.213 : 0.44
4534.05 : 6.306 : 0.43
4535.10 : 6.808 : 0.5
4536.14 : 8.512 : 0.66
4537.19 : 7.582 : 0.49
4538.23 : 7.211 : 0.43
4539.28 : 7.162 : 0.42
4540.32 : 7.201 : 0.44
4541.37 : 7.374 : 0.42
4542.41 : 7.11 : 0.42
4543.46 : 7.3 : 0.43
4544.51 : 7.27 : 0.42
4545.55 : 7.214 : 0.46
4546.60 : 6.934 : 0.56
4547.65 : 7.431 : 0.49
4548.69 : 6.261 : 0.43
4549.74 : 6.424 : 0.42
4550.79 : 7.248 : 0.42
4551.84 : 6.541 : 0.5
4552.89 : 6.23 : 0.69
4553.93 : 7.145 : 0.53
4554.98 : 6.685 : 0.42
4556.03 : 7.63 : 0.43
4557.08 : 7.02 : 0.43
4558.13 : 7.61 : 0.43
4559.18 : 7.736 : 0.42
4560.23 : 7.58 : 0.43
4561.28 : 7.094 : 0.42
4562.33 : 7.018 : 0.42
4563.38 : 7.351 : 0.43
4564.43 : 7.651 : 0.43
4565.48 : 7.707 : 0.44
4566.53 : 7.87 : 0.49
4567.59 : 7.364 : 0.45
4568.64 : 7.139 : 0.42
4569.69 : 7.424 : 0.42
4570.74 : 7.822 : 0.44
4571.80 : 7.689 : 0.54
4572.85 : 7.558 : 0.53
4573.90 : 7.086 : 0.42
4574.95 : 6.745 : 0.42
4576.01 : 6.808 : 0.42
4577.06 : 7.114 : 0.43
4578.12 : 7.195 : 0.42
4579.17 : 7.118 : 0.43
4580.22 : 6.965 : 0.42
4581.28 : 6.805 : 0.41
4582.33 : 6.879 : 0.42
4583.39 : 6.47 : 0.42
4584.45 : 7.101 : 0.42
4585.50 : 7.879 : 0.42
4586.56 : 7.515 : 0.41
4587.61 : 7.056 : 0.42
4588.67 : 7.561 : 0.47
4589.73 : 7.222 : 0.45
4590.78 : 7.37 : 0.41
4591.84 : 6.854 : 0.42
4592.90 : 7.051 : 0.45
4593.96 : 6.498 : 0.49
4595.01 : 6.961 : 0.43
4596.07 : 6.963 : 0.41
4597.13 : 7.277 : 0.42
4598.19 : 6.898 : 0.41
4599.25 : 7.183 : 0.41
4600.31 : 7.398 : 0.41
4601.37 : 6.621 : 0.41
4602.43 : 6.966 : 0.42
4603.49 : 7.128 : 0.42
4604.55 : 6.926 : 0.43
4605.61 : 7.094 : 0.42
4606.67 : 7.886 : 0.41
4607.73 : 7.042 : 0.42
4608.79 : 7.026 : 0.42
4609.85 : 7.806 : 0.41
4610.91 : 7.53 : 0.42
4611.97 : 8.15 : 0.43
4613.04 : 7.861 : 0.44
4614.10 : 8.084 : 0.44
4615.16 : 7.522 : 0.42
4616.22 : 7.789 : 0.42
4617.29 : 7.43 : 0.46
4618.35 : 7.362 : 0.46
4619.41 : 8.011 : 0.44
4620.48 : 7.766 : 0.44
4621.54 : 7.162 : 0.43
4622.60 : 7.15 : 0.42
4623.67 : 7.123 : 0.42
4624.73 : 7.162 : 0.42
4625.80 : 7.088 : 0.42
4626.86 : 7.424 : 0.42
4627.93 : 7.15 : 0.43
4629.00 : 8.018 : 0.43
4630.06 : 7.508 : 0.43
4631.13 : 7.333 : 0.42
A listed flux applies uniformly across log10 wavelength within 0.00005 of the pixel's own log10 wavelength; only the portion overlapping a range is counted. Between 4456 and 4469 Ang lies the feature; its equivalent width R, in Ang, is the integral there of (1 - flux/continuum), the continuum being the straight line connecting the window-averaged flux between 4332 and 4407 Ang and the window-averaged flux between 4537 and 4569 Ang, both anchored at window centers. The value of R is 0.5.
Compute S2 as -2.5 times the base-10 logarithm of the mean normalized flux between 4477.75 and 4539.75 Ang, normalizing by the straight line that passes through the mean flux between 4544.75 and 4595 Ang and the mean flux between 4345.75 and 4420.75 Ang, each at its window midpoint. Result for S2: -0.03 mag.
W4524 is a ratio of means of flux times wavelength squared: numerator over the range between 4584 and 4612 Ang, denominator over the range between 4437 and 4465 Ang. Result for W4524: 1.2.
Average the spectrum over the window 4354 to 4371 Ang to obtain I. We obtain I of 6.4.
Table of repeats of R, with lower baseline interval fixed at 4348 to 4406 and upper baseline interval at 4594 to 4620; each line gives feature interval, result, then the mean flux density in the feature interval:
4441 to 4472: 0.7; 6.36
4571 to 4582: 0.1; 7.12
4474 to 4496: -1.0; 6.97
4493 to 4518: -1.0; 7.07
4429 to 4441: -0.1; 6.42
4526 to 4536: 0.5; 6.58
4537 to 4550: -0.2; 7.12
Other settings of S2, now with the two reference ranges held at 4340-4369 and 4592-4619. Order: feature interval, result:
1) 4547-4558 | 0.020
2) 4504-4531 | -0.036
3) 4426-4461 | 0.013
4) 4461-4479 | -0.025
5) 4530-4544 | -0.020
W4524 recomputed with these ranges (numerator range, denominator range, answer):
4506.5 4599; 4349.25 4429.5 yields 1.24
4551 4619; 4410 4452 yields 1.20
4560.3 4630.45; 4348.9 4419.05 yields 1.31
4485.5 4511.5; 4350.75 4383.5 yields 1.20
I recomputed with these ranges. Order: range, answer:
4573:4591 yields 7.12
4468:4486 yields 6.96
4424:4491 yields 6.57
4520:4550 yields 6.97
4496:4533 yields 6.99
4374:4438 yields 6.14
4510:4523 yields 7.22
